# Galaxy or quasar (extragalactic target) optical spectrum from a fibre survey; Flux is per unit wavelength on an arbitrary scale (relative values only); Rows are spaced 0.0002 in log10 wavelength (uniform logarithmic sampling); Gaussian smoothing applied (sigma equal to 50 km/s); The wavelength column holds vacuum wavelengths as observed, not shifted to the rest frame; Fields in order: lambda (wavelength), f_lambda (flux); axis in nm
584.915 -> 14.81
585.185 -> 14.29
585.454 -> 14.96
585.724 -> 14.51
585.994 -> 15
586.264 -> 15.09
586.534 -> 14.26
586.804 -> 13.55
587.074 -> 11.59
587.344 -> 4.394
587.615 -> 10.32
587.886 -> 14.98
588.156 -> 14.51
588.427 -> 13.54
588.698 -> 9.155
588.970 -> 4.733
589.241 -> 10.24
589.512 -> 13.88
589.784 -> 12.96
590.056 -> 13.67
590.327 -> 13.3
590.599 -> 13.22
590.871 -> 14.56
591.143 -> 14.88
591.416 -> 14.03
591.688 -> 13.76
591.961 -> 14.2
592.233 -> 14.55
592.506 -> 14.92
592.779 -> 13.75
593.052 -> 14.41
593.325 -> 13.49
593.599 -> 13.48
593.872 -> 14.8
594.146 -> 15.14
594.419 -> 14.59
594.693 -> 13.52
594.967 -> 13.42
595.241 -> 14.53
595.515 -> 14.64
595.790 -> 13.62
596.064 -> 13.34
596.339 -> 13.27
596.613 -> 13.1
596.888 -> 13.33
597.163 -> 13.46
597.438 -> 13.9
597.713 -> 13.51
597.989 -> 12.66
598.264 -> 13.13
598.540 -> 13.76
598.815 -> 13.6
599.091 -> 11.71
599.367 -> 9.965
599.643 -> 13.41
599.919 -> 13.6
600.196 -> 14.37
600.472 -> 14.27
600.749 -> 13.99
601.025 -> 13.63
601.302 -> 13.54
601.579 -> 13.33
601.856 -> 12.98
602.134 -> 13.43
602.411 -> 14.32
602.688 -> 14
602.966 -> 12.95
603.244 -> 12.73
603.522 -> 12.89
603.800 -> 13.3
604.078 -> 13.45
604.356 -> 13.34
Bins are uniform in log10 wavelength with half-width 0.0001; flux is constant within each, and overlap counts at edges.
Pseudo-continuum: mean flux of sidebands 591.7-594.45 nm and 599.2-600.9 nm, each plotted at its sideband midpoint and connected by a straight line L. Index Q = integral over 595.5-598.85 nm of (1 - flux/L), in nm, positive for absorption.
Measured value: 0.059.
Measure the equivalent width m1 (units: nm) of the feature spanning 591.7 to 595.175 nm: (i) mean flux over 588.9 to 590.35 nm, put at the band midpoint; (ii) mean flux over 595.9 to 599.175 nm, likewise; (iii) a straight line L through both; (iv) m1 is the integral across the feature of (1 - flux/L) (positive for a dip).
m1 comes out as -0.49 nm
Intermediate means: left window 11.6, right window 13.3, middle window 14.2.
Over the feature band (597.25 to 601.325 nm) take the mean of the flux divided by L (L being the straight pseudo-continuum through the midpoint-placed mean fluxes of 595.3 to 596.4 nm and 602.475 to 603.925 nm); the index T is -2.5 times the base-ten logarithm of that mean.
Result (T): 0.02 mag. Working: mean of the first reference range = 13.8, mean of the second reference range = 13.2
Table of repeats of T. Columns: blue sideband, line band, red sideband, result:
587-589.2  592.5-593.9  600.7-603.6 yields -0.22 mag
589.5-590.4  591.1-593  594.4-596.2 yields -0.05 mag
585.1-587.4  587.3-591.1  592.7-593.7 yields 0.14 mag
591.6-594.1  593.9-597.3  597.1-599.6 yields -0.03 mag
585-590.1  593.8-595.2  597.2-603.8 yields -0.11 mag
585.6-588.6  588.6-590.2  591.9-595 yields 0.23 mag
